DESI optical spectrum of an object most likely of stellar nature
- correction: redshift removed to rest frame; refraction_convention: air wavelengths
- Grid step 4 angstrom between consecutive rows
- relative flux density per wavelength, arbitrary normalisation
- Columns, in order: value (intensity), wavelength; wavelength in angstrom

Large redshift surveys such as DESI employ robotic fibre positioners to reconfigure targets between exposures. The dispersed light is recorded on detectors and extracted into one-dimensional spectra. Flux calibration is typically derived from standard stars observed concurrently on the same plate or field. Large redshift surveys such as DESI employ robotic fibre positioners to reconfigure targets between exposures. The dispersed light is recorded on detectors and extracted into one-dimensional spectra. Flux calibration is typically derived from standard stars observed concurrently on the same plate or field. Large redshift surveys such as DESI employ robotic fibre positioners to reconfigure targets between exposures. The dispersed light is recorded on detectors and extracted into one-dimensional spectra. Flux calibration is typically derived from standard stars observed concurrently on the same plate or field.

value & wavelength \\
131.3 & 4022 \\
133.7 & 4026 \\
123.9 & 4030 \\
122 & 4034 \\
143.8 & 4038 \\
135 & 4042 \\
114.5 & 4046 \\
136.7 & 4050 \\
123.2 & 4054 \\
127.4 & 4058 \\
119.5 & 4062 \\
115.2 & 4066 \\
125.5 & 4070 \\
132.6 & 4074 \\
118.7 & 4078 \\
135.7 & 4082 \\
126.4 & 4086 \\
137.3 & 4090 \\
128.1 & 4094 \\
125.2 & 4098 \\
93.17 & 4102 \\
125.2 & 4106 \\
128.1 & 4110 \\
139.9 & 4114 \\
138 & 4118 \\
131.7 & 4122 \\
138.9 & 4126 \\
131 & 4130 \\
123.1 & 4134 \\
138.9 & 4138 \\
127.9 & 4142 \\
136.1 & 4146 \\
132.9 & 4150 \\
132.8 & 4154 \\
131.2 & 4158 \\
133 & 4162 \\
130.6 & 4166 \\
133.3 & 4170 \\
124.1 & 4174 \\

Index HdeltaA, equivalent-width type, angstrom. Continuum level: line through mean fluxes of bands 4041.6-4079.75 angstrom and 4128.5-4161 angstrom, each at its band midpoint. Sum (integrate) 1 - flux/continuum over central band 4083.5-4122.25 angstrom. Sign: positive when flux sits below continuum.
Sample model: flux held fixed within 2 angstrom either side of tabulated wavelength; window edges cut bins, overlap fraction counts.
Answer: 0.3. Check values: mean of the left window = 124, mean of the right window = 132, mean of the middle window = 127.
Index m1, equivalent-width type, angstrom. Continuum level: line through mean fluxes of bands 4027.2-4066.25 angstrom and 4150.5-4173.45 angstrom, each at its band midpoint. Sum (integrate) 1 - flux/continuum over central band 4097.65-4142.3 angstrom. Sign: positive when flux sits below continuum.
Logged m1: 0.5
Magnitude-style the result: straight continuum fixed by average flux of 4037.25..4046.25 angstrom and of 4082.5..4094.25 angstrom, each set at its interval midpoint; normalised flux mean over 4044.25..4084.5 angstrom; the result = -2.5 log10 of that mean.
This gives 0.06 mag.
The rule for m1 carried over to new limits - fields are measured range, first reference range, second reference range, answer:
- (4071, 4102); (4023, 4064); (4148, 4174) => 0.6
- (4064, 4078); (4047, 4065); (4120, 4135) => 0.3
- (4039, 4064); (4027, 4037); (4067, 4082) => -0.1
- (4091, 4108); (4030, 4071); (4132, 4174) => 1.3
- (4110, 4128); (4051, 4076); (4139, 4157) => -0.9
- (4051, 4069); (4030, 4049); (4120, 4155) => 1.0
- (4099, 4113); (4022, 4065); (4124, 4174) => 1.3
